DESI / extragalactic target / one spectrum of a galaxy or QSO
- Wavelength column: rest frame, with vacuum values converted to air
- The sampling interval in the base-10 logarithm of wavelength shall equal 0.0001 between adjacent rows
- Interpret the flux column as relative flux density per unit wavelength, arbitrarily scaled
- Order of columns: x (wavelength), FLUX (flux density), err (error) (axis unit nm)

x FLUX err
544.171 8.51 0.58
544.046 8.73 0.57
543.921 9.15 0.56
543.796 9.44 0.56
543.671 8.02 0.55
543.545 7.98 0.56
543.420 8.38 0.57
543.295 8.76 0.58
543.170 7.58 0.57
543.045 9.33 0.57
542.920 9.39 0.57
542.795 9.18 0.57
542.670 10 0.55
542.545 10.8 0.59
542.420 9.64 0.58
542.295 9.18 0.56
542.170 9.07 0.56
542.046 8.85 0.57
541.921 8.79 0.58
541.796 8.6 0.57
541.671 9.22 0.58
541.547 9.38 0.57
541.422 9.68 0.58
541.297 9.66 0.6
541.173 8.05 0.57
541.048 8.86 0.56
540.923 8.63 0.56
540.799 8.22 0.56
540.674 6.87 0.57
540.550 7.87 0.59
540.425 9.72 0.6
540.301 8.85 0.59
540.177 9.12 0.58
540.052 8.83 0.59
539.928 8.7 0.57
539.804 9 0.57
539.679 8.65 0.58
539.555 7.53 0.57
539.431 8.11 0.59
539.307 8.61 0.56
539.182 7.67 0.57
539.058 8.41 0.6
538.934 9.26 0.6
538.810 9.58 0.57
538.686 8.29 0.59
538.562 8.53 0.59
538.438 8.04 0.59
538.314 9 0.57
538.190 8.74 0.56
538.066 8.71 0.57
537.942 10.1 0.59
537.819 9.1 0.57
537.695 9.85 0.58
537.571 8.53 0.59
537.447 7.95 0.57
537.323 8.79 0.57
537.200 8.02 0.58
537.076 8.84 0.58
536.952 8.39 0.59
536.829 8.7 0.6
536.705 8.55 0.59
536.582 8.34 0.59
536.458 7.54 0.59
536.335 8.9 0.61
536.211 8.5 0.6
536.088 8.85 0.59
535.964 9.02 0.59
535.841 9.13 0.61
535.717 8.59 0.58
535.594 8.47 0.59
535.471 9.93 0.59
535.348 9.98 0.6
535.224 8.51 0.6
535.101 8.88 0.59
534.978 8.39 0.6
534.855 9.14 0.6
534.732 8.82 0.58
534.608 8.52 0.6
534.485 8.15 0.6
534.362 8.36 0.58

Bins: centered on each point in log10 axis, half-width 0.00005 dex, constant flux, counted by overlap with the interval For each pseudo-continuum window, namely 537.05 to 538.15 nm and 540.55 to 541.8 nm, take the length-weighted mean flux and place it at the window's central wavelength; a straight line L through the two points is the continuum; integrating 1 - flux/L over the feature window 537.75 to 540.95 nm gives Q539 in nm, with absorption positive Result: 0.06 nm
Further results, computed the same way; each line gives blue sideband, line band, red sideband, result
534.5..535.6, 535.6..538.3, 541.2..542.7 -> 0.10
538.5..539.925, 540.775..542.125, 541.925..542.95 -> 0.04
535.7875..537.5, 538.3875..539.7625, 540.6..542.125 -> 0.03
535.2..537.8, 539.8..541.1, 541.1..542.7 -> 0.08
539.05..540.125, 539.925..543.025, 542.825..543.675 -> -0.20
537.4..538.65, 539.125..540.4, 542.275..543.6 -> 0.06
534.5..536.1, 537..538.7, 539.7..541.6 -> 0.02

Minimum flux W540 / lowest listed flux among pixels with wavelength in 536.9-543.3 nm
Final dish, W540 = 6.87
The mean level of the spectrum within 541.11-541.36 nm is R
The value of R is 8.85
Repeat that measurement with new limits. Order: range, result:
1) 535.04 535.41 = 9.12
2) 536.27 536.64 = 8.25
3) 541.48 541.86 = 9.07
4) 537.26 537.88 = 8.84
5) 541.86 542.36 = 8.98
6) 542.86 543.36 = 8.76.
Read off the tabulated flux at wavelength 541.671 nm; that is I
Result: 9.22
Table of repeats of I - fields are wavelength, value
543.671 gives 8.02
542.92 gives 9.39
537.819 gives 9.1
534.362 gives 8.36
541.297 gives 9.66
